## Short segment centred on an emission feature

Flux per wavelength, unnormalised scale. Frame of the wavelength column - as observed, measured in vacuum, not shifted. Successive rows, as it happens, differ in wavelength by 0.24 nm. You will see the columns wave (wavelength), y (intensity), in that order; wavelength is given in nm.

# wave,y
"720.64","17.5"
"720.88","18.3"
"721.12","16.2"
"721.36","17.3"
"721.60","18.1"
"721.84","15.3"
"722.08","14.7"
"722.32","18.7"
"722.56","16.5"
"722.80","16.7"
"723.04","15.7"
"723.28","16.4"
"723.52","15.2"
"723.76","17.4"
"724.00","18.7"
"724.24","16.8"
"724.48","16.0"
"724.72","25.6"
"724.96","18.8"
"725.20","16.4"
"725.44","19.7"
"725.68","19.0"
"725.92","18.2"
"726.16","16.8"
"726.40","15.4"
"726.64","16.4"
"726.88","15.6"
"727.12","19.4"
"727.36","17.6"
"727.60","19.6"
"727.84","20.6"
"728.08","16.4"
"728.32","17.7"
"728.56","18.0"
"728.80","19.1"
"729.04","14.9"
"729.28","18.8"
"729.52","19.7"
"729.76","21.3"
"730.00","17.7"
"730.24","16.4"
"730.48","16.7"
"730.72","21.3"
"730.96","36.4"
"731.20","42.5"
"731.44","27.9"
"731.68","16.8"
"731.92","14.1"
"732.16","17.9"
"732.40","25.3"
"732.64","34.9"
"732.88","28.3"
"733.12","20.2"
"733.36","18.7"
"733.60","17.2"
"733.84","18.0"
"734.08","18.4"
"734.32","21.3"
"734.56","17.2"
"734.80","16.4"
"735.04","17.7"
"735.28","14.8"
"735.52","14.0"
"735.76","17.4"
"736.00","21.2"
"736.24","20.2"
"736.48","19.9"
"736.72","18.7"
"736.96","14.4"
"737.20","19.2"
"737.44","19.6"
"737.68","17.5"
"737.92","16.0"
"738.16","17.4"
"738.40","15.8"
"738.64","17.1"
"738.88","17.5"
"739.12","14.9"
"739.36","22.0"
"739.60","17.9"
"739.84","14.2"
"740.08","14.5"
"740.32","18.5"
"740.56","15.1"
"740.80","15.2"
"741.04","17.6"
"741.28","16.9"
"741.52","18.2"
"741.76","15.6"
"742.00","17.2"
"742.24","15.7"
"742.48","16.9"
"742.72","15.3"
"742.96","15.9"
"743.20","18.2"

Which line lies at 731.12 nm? [S II] 6716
